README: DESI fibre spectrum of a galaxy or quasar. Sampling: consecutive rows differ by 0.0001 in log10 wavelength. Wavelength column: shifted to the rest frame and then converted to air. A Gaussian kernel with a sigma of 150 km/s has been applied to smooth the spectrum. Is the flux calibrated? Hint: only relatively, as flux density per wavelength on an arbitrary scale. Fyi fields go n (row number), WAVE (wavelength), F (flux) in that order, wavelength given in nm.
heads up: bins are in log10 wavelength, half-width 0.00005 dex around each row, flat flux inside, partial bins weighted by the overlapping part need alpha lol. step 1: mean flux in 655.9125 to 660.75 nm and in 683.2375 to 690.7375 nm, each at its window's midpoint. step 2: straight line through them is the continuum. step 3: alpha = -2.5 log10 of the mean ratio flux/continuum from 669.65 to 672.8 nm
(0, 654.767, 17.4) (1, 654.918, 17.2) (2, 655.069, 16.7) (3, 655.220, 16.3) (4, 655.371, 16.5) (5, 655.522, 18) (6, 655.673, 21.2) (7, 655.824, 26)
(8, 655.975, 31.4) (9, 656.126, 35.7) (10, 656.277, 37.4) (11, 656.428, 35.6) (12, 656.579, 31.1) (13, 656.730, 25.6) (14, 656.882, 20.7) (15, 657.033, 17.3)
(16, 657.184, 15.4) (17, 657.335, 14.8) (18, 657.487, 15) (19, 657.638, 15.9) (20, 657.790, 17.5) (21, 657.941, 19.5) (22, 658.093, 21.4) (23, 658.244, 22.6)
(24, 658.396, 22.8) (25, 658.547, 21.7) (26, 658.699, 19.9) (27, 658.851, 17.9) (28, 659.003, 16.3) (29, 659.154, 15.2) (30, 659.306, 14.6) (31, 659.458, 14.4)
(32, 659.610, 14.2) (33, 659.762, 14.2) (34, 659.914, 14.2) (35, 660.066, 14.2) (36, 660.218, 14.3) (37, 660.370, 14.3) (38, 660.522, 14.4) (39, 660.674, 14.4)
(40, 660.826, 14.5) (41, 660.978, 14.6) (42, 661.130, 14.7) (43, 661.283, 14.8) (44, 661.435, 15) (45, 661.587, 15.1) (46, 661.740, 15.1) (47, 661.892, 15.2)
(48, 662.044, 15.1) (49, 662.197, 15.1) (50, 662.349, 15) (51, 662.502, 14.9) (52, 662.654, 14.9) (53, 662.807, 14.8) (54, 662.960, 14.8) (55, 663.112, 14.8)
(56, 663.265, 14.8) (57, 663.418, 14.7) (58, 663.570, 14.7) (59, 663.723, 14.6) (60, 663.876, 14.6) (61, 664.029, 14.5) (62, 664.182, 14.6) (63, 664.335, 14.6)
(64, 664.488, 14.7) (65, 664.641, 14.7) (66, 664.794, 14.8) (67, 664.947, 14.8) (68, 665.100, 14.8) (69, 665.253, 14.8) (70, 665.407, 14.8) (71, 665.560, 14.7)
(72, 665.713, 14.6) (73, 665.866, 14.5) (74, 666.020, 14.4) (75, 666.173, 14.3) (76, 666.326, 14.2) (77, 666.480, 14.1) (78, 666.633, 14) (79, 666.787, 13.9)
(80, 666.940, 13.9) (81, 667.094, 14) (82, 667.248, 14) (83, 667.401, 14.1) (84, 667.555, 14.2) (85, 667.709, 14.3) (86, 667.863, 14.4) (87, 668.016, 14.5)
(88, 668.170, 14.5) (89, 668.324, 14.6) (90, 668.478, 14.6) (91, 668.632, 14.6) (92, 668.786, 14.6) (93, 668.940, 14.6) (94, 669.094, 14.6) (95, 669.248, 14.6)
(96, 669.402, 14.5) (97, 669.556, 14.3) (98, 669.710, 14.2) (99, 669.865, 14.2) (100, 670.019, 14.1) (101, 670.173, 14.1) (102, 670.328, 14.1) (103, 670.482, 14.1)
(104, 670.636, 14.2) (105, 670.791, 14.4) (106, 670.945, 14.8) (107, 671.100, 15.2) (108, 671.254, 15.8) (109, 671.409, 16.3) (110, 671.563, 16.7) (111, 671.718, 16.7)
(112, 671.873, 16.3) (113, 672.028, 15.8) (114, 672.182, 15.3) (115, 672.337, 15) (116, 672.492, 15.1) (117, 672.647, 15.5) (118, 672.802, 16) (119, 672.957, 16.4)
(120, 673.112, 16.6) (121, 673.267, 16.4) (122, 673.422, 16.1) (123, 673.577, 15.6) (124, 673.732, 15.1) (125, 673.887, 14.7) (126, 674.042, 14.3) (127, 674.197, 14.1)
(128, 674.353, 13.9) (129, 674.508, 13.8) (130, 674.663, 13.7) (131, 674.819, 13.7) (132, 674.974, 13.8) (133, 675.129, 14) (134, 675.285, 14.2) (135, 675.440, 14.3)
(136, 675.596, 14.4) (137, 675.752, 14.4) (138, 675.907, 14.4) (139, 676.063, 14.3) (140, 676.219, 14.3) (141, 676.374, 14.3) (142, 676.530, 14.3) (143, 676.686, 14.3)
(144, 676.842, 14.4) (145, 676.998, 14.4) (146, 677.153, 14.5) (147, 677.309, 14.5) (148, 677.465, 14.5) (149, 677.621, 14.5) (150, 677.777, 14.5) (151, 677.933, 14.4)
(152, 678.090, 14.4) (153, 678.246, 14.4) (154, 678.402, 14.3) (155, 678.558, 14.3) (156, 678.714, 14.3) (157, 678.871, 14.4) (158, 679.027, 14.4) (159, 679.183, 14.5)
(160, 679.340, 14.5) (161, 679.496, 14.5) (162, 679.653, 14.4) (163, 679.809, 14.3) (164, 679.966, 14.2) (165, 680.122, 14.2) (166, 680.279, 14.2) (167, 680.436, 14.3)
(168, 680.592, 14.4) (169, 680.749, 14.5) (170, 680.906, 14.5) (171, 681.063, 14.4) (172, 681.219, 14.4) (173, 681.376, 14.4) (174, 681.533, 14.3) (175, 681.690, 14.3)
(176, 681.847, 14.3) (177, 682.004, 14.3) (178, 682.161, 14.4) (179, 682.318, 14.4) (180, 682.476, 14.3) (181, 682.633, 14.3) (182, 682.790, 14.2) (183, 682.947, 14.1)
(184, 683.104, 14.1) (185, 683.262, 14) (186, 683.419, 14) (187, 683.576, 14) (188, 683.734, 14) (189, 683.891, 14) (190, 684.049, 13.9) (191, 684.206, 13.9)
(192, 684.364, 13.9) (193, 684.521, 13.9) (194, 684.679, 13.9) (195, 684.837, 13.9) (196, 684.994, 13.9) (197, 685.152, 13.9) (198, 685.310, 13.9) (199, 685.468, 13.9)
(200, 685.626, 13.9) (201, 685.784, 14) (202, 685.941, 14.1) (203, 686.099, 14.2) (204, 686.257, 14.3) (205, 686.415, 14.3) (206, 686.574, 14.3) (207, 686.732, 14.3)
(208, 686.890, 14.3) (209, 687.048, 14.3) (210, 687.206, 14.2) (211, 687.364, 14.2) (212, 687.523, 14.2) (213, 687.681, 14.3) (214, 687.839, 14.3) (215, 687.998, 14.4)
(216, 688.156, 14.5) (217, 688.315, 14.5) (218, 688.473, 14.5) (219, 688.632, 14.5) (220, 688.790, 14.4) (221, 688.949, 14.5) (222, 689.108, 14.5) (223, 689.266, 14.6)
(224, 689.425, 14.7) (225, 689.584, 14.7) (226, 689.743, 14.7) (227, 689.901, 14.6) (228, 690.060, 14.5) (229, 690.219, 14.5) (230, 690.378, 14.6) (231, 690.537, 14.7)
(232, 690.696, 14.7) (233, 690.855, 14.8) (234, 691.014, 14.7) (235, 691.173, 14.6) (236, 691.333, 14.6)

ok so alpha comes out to 0.15 mag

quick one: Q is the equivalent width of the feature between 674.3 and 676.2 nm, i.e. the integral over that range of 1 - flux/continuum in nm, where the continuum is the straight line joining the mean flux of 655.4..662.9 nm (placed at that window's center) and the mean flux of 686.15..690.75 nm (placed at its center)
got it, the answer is 0.26 nm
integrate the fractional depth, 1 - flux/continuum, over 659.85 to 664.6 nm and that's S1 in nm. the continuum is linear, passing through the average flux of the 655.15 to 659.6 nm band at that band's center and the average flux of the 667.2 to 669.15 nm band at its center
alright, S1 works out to 0.89 nm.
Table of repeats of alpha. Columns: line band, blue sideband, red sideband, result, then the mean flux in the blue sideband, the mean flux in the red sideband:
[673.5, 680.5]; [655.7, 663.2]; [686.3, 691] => 0.12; 18.3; 14.5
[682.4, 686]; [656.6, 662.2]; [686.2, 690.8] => 0.06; 16.7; 14.5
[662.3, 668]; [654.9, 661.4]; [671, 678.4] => 0.19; 19.2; 14.9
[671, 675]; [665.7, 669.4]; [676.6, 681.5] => -0.07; 14.3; 14.4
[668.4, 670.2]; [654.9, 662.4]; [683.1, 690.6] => 0.18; 18.6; 14.2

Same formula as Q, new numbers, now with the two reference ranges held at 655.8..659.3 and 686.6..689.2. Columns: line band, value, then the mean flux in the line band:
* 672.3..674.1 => 0.257 nm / 15.6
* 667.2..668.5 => 0.347 nm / 14.4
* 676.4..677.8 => 0.224 nm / 14.4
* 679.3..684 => 0.506 nm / 14.3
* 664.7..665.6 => 0.244 nm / 14.8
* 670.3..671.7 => 0.268 nm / 15.2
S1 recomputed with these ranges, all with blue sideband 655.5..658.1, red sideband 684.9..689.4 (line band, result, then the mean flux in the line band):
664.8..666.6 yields 0.54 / 14.5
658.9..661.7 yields 0.97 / 14.7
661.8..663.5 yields 0.53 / 14.9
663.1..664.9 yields 0.56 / 14.7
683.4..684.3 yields 0.08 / 14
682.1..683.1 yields 0.09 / 14.3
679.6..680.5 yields 0.12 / 14.3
